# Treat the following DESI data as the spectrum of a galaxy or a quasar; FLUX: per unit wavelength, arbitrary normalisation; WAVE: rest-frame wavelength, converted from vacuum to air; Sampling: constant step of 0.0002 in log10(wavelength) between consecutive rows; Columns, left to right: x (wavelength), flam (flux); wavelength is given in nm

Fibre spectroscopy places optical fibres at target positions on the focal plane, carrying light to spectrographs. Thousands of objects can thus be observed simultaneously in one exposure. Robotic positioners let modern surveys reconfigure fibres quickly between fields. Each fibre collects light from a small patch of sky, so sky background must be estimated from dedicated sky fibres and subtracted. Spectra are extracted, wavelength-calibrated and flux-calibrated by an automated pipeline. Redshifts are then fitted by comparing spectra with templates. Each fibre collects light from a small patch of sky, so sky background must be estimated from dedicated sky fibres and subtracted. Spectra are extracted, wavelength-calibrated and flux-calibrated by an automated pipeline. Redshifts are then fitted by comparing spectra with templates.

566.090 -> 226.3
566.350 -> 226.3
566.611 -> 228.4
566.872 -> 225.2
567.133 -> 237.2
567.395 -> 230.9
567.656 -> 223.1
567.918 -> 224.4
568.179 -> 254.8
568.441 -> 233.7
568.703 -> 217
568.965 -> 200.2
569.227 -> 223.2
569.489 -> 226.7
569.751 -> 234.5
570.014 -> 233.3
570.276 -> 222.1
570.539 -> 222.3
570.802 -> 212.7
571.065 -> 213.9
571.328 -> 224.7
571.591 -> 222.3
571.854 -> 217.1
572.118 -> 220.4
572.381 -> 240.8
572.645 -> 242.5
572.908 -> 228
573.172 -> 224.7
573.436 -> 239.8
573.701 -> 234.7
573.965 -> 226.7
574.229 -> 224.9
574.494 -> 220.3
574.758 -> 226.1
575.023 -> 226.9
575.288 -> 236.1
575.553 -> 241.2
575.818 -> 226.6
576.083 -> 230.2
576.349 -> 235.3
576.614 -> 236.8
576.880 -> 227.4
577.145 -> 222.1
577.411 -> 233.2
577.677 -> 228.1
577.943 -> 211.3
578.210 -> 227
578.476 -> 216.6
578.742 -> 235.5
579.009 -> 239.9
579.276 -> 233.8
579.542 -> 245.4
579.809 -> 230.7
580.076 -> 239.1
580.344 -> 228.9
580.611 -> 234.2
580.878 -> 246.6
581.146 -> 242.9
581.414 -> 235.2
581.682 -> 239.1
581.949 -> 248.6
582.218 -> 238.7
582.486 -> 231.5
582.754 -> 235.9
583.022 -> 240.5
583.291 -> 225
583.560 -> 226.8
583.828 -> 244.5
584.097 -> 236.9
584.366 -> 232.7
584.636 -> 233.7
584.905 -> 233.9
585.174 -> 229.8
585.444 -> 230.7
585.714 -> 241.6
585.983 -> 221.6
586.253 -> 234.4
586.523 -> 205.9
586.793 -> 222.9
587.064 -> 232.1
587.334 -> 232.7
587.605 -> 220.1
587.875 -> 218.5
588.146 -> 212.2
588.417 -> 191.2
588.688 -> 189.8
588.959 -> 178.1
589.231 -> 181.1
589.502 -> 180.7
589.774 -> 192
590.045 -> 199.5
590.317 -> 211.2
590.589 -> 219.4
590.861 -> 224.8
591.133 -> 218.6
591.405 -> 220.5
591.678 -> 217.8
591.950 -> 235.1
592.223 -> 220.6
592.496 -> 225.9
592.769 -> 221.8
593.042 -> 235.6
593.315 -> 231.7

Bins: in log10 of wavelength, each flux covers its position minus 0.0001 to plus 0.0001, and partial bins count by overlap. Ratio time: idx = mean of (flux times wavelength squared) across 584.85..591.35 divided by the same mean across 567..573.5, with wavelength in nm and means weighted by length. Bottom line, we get 1.00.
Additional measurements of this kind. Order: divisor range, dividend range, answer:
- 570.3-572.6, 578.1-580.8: 1.08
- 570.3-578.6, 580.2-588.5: 1.05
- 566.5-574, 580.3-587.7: 1.08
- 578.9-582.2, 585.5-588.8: 0.94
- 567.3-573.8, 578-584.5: 1.08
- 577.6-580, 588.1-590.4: 0.86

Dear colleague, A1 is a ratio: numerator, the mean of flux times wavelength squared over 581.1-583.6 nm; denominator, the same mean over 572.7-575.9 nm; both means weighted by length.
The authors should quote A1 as 1.06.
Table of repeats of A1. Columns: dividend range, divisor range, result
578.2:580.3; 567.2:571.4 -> 1.08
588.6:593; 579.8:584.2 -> 0.91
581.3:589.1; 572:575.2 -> 1.02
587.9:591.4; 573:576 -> 0.92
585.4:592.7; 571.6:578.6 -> 0.98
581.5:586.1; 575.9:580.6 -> 1.04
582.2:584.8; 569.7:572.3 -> 1.10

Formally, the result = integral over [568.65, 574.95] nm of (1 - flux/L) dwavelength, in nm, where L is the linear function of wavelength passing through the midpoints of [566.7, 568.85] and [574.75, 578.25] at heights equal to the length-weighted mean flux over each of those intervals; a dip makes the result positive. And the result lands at 0.13 nm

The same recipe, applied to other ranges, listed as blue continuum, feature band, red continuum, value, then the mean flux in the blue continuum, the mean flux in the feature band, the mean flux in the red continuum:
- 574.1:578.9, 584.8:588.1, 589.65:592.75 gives -0.087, 228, 227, 217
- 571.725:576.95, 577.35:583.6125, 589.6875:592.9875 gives -0.226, 230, 234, 218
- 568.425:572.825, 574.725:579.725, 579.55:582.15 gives 0.059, 224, 231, 239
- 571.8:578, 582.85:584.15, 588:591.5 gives -0.131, 230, 235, 201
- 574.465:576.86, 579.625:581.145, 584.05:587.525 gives -0.042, 231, 237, 230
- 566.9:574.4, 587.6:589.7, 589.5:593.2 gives 0.228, 227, 195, 217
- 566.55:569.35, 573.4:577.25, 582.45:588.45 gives -0.045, 227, 230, 228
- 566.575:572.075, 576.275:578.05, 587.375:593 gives -0.069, 225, 228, 210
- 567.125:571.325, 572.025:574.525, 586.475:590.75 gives -0.110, 225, 231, 206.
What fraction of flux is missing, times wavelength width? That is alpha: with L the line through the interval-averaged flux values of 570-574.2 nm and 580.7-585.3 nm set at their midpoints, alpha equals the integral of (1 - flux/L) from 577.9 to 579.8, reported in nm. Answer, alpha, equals 0.02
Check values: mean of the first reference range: 226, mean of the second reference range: 237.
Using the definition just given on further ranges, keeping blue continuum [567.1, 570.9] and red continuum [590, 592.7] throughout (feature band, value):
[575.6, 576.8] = -0.05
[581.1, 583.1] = -0.15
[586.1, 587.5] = -0.03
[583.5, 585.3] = -0.10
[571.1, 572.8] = -0.01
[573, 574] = -0.03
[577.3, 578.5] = 0.00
